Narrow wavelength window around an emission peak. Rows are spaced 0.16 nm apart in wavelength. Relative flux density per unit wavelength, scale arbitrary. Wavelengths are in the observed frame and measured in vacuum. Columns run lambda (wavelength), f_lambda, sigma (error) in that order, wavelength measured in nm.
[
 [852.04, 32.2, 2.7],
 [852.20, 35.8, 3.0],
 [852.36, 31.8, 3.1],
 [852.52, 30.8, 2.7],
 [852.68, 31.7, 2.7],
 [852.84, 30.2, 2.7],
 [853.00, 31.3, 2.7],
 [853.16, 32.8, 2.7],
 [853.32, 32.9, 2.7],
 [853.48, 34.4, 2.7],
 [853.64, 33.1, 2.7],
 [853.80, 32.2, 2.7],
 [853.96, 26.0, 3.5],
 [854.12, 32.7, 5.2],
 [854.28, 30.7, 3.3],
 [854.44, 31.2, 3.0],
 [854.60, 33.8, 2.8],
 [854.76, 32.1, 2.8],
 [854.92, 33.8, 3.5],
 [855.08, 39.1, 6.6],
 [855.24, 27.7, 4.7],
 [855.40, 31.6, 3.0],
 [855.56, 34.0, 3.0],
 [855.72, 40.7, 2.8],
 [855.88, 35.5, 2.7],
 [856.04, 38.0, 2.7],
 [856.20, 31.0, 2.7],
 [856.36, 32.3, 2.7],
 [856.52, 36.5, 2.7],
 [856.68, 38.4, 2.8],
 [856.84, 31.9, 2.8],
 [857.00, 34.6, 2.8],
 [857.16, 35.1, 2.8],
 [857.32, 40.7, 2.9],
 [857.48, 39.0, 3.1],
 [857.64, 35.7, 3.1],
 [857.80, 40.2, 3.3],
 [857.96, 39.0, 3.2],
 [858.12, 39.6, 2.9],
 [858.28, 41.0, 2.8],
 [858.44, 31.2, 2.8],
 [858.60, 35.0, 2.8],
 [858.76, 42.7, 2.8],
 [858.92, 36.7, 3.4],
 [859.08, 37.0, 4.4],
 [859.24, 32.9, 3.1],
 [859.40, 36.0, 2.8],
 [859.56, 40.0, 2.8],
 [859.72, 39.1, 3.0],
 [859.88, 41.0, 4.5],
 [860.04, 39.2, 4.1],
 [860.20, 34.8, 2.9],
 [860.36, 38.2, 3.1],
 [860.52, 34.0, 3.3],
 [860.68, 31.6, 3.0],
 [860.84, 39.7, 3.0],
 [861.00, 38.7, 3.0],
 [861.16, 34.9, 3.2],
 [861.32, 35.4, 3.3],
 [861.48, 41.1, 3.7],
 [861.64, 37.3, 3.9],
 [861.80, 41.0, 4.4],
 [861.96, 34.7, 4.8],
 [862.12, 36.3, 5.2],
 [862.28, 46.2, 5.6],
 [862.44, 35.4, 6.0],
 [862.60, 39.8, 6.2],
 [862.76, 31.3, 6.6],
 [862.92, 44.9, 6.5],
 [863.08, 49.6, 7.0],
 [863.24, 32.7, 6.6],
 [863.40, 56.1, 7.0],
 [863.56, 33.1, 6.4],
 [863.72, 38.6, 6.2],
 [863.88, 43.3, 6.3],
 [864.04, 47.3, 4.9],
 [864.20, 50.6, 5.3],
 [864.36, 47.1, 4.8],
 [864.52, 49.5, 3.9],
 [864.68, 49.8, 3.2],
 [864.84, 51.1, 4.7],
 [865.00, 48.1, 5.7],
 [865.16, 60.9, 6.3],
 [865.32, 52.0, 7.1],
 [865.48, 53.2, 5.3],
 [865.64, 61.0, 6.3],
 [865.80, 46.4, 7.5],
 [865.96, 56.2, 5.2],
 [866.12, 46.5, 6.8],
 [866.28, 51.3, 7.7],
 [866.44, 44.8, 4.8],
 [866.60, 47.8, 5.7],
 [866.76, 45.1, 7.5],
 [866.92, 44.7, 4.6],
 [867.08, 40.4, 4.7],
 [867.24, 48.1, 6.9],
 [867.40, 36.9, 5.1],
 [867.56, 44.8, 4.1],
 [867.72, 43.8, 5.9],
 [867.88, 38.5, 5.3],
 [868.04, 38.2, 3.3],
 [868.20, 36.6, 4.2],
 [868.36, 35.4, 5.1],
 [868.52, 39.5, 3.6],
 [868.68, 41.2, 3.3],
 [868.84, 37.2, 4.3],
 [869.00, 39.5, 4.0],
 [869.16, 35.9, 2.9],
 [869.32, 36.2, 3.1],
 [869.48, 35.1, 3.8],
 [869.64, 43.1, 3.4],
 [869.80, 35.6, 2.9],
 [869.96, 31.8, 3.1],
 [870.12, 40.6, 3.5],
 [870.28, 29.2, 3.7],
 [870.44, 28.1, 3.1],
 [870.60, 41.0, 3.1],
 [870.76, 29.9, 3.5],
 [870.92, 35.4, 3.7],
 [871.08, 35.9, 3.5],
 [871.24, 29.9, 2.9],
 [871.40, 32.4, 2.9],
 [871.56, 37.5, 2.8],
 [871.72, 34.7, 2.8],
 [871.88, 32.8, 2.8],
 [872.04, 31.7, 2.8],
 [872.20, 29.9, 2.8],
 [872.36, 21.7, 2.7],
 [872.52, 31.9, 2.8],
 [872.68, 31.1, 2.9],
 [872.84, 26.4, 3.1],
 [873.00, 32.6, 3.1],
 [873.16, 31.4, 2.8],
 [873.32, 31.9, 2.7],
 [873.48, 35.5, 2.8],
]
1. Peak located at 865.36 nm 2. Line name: C III] 1909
